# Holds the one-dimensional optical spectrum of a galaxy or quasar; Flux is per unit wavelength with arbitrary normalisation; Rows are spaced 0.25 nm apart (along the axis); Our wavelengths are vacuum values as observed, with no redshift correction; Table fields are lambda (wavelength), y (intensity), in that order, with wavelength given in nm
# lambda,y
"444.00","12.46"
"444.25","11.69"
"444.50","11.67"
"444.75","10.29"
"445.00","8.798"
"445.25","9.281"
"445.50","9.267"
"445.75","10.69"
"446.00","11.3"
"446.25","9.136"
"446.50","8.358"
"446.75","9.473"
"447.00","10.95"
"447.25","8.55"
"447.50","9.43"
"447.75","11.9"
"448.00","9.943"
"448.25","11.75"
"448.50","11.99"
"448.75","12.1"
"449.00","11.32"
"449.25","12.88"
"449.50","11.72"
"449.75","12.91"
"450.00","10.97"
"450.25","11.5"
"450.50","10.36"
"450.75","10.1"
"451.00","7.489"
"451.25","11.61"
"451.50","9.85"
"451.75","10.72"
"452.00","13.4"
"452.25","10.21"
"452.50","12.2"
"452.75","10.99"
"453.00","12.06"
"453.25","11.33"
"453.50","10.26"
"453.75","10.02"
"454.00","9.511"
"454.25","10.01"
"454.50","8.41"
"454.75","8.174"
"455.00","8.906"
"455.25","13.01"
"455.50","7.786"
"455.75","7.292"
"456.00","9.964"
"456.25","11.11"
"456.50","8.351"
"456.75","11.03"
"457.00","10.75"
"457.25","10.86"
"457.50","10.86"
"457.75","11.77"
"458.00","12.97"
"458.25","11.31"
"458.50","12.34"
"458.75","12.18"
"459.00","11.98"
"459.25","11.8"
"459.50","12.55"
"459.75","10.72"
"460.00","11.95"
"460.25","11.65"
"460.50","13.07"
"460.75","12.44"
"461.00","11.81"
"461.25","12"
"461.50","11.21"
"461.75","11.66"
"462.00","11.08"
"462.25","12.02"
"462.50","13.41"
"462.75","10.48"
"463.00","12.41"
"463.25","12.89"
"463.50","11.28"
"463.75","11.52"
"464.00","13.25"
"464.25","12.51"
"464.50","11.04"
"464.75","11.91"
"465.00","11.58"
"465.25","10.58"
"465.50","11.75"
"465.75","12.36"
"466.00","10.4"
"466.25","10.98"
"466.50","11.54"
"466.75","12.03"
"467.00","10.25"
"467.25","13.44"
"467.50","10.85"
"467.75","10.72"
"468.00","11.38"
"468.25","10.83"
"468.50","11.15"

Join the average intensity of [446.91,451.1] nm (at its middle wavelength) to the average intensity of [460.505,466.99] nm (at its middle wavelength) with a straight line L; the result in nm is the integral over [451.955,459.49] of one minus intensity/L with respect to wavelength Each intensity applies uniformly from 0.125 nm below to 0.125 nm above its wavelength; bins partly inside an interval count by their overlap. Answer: 0.42 nm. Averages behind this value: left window 11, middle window 10.7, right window 11.8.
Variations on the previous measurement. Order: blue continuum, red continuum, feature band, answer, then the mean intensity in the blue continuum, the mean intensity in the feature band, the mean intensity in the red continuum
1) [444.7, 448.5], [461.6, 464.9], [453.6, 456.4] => 0.386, 10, 9.47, 11.9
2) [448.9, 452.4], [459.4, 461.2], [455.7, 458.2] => 0.232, 11.1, 10.6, 12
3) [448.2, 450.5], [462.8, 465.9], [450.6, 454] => 0.315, 11.8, 10.7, 11.9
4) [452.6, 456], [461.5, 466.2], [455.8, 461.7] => -0.389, 9.85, 11.5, 11.8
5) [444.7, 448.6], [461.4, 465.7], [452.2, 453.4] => -0.080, 10.1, 11.4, 11.8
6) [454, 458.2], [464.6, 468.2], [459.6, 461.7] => -0.235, 10.1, 11.9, 11.4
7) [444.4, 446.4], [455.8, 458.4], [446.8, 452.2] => -0.366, 10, 11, 10.8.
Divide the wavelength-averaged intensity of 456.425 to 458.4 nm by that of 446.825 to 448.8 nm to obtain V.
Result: 1.03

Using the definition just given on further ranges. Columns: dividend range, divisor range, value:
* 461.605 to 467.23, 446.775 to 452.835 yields 1.06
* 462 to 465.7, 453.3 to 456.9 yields 1.24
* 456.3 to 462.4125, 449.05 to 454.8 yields 1.08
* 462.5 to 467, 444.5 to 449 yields 1.14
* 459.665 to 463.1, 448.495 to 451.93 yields 1.07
